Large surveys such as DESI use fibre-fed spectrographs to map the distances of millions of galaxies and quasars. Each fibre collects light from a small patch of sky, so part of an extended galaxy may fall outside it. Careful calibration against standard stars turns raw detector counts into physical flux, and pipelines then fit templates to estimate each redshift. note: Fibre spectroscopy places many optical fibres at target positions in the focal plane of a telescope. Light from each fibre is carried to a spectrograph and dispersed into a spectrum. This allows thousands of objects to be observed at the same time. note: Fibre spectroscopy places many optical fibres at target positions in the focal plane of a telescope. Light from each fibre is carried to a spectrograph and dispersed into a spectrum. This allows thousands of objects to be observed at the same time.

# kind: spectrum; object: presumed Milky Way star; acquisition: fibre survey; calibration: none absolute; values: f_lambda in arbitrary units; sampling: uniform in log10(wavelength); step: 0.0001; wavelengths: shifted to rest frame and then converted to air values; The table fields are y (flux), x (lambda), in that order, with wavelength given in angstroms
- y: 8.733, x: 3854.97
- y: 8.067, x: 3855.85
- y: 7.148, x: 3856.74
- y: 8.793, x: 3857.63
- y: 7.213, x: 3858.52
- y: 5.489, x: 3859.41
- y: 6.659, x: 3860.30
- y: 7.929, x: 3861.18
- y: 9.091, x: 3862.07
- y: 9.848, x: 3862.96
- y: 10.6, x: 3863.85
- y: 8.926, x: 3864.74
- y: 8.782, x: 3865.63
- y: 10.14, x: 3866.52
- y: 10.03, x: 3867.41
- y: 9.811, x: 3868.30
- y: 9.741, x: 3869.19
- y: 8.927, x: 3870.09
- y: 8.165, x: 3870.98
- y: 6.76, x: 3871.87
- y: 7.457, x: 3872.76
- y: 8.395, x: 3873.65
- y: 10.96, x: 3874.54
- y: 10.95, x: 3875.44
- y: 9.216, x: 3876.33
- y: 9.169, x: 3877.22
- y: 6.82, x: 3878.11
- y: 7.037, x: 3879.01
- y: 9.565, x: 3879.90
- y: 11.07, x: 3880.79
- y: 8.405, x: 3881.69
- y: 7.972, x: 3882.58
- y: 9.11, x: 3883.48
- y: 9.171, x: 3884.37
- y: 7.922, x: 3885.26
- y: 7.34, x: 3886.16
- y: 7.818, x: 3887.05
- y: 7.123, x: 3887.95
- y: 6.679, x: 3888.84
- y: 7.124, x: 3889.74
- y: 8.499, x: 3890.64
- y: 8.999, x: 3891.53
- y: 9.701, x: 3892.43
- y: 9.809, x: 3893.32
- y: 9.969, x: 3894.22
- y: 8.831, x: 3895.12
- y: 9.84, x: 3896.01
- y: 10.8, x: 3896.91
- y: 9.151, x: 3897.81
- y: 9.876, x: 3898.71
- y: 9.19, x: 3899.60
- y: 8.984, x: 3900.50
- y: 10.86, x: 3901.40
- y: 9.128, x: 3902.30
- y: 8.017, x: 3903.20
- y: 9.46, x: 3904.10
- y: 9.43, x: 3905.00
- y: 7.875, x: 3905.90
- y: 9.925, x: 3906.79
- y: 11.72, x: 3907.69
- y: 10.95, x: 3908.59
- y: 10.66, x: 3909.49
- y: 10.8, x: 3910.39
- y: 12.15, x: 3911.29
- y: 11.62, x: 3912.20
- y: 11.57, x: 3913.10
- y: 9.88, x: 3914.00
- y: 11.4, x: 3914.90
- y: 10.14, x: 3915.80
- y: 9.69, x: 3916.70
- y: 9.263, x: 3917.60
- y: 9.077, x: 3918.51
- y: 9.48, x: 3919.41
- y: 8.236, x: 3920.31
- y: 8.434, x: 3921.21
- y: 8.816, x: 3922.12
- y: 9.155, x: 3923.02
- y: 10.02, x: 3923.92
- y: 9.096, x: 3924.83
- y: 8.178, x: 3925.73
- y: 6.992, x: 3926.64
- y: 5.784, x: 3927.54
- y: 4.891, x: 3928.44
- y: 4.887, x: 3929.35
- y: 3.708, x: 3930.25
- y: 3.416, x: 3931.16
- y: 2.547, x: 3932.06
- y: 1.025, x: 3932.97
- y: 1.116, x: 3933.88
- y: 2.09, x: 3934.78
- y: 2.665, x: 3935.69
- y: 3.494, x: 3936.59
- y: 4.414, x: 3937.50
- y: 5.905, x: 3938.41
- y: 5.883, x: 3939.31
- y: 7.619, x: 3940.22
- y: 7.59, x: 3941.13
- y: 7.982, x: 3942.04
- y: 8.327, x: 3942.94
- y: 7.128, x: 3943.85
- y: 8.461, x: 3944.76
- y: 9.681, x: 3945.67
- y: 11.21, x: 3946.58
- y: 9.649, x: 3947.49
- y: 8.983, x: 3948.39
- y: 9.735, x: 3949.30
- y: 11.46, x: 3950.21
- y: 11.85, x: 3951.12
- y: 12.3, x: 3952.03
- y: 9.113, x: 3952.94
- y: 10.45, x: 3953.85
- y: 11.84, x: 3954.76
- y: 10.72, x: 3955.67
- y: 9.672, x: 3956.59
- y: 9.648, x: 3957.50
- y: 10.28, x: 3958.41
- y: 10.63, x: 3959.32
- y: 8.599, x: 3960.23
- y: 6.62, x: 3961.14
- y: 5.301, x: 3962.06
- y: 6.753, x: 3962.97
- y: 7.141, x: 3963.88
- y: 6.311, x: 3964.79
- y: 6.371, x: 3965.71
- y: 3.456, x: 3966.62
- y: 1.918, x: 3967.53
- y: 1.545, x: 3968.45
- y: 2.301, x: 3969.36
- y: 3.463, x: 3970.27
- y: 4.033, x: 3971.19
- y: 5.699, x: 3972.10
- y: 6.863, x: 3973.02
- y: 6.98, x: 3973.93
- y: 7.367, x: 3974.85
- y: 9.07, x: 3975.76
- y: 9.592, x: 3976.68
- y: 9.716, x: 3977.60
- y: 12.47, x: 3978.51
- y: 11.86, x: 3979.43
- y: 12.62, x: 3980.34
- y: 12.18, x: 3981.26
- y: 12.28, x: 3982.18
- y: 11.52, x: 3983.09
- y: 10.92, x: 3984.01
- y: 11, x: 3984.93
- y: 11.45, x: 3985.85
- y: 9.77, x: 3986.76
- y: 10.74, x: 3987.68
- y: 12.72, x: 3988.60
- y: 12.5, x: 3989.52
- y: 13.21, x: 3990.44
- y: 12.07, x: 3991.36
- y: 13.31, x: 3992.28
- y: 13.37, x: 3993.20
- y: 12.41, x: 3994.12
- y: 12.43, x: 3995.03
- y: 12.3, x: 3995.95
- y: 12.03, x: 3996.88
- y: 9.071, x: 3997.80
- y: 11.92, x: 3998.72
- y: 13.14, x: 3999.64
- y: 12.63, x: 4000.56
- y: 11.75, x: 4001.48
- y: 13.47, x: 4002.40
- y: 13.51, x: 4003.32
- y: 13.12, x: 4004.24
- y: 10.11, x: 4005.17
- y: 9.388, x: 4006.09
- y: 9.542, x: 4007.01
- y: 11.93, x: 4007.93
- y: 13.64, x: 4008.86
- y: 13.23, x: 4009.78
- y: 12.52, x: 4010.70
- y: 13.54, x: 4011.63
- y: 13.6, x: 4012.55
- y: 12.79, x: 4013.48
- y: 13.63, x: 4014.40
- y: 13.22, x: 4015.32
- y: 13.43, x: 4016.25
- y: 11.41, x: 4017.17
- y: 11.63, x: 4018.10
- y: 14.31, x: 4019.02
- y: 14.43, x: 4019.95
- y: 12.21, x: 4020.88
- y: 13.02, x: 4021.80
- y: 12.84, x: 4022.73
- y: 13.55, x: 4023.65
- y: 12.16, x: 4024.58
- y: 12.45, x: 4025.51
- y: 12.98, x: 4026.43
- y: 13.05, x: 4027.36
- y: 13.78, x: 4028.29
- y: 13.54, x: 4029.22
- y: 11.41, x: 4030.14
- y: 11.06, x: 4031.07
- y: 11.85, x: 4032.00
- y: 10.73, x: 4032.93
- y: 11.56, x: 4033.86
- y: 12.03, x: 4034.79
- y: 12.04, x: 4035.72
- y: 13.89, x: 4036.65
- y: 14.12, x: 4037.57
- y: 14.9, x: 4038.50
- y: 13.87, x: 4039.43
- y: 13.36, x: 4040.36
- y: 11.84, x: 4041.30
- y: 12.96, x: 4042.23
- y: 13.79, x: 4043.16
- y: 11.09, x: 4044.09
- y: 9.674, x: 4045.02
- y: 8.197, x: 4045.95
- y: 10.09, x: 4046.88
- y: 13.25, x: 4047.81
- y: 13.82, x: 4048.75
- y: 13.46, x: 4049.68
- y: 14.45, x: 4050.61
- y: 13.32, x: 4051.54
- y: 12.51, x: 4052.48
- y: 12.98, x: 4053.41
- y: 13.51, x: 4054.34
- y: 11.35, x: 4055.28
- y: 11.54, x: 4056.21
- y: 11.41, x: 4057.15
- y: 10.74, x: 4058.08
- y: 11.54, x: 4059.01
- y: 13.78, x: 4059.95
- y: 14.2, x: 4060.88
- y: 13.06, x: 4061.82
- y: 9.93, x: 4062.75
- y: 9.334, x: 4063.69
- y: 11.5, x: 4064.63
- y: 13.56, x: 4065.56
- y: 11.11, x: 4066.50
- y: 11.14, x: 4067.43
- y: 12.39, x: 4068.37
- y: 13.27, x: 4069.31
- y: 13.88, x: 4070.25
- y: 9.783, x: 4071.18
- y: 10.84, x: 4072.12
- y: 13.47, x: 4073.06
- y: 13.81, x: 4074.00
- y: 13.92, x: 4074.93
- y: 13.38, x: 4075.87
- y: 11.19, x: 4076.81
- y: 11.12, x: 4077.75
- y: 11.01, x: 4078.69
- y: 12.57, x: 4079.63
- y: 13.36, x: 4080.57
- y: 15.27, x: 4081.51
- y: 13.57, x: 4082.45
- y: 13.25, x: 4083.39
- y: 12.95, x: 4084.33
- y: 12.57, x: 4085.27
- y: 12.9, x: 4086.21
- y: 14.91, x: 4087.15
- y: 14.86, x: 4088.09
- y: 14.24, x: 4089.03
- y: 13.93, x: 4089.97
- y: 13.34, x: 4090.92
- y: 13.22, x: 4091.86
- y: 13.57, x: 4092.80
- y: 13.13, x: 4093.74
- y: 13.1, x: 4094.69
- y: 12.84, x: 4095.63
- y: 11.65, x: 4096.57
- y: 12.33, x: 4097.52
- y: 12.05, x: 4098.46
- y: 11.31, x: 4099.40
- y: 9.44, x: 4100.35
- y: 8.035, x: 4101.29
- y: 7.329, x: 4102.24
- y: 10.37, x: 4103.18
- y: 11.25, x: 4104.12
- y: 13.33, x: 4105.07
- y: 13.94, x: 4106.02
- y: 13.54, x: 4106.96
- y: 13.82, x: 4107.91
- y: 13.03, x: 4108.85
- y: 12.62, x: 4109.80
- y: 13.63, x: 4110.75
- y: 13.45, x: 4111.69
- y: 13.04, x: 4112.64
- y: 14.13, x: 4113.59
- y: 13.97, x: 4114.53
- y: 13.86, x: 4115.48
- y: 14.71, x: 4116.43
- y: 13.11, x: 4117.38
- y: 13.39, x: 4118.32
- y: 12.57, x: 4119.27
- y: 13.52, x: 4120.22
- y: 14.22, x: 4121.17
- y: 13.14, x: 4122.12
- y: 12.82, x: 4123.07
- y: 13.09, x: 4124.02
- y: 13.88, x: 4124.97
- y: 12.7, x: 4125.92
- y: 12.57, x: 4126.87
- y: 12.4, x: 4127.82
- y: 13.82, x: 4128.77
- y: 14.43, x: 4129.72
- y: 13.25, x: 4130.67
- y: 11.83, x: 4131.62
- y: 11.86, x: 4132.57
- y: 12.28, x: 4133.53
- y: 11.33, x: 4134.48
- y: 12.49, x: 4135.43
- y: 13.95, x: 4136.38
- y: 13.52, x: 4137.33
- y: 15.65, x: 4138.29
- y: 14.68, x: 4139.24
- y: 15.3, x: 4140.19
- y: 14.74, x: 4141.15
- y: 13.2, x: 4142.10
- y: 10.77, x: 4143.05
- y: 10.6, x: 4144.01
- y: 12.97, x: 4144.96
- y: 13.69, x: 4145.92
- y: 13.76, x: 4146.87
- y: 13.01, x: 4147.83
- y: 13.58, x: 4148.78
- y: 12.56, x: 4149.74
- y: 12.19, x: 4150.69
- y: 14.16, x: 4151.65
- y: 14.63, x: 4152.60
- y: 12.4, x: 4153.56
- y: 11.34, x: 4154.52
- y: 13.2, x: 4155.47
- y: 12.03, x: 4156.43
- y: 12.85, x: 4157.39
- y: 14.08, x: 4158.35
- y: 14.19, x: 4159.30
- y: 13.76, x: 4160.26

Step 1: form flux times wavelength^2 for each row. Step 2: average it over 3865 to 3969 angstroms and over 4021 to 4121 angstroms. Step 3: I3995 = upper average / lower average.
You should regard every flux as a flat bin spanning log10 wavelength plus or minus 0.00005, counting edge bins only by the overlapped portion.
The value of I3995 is 1.64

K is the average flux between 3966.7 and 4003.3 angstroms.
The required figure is 10.1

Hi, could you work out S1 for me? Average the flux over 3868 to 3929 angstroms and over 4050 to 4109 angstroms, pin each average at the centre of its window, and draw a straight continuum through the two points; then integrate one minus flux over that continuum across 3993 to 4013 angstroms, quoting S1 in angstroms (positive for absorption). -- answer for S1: -2.1 angstroms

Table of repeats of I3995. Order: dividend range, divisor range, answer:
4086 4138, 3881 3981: 1.73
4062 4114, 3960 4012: 1.32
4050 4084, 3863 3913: 1.47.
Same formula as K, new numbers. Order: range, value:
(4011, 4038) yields 12.8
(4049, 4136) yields 12.7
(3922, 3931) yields 6.97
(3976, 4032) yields 12.2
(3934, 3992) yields 8.47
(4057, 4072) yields 11.9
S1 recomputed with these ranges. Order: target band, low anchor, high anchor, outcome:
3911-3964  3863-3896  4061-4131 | 9.9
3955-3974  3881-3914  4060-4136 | 7.3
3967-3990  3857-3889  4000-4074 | 4.7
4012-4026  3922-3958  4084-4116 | -4.1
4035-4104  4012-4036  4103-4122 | 3.2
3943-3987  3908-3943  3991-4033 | 4.4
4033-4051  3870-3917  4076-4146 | -1.1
